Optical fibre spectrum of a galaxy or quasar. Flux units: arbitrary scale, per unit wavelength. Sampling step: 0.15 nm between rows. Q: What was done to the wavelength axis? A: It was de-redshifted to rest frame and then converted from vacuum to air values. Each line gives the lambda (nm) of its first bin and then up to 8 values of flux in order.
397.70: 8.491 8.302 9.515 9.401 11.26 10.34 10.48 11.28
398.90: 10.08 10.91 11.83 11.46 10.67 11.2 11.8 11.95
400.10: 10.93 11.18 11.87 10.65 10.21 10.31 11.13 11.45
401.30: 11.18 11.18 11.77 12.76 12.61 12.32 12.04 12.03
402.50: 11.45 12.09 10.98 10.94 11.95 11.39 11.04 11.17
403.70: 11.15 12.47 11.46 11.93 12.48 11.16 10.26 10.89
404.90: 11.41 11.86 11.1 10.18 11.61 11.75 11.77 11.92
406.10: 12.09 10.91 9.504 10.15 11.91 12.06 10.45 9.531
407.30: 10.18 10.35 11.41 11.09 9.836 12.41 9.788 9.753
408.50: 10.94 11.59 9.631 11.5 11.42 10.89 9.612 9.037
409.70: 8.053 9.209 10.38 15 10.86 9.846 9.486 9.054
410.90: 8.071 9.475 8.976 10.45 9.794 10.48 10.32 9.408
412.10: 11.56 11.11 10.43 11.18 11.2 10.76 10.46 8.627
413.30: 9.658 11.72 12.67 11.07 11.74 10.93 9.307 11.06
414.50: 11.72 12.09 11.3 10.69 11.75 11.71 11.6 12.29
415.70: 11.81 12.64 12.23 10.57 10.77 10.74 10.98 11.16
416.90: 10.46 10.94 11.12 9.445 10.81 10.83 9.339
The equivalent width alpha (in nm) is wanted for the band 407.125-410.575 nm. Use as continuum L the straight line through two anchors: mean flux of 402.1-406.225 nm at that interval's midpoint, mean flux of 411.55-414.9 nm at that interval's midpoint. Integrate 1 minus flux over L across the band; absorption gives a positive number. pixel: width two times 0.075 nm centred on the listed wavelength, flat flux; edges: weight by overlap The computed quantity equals 0.19 nm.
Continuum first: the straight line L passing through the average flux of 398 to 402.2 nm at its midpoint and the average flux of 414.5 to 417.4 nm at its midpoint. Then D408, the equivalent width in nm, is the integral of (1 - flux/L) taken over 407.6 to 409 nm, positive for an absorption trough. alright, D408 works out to 0.06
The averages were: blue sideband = 11.2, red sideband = 11.3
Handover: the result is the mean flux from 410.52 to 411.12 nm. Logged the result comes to 9.02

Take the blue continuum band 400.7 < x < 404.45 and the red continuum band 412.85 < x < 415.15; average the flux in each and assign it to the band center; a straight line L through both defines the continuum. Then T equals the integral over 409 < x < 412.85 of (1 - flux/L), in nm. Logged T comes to 0.31 nm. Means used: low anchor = 11.6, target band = 10.2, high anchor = 11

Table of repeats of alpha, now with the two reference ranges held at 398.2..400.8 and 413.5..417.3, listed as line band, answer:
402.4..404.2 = -0.06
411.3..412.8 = 0.09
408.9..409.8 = 0.10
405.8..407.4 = 0.04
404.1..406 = -0.04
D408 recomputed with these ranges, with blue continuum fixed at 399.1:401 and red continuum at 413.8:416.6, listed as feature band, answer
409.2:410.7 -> 0.145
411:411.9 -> 0.112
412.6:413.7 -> 0.058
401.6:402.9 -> -0.093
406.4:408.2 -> 0.082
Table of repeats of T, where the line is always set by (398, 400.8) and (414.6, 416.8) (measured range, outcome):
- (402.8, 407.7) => -0.03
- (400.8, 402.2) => -0.09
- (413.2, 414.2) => 0.03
